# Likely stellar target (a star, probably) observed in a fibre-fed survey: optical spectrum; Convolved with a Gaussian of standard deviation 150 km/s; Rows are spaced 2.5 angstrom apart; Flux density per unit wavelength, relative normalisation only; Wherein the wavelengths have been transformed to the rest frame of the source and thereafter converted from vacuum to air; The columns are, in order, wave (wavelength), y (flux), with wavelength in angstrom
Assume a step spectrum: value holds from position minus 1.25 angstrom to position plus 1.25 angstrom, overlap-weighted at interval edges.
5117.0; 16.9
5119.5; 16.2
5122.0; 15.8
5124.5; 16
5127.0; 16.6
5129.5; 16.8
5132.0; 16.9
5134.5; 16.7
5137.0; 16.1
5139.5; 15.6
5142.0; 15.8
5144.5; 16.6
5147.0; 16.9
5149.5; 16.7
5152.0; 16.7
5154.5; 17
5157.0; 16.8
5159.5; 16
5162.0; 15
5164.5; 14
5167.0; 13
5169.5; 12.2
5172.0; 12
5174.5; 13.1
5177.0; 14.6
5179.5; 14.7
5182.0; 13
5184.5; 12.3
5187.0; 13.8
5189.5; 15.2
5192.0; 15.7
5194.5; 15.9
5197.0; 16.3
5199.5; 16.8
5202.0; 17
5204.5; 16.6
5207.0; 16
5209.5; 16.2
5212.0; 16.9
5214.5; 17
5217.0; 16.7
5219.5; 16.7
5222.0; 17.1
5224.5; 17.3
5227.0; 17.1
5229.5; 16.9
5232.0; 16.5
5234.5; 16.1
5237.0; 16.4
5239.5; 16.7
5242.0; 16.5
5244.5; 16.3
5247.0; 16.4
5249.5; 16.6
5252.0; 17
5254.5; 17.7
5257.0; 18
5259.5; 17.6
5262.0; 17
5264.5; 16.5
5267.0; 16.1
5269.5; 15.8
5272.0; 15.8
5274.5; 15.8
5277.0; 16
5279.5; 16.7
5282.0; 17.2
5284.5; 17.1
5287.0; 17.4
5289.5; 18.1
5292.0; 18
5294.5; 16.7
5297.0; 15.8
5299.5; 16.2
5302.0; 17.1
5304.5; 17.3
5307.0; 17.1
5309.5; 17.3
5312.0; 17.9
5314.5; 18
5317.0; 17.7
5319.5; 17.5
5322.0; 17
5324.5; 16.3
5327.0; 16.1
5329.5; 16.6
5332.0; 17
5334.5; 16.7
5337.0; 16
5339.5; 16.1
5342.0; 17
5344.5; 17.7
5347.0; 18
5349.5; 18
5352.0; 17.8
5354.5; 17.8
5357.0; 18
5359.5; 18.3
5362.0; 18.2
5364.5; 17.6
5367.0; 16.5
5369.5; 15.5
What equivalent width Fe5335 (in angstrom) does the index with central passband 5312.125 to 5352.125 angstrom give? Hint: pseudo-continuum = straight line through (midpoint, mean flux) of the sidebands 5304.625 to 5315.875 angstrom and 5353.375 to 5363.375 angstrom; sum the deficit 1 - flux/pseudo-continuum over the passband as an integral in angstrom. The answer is 1.6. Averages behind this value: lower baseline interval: 17.5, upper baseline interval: 18.1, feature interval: 17.1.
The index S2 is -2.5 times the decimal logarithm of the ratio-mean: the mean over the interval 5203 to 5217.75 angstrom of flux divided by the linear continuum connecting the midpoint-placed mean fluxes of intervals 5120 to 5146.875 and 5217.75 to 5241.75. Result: 0.01 mag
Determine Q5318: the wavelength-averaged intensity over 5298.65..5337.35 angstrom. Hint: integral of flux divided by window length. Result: 17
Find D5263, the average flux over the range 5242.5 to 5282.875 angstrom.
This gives 16.6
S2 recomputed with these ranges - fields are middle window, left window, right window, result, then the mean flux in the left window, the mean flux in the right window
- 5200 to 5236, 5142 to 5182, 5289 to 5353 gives -0.07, 15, 17.1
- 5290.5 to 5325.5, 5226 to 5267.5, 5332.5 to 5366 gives 0.00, 16.8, 17.5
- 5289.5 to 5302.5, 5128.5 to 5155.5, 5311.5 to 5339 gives 0.00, 16.5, 16.9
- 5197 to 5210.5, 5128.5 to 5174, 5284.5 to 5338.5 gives -0.03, 15.6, 17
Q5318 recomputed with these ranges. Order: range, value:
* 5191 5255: 16.6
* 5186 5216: 16.1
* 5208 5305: 16.8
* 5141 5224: 15.5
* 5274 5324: 17.1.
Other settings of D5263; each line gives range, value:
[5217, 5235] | 16.8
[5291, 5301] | 16.7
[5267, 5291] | 16.6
